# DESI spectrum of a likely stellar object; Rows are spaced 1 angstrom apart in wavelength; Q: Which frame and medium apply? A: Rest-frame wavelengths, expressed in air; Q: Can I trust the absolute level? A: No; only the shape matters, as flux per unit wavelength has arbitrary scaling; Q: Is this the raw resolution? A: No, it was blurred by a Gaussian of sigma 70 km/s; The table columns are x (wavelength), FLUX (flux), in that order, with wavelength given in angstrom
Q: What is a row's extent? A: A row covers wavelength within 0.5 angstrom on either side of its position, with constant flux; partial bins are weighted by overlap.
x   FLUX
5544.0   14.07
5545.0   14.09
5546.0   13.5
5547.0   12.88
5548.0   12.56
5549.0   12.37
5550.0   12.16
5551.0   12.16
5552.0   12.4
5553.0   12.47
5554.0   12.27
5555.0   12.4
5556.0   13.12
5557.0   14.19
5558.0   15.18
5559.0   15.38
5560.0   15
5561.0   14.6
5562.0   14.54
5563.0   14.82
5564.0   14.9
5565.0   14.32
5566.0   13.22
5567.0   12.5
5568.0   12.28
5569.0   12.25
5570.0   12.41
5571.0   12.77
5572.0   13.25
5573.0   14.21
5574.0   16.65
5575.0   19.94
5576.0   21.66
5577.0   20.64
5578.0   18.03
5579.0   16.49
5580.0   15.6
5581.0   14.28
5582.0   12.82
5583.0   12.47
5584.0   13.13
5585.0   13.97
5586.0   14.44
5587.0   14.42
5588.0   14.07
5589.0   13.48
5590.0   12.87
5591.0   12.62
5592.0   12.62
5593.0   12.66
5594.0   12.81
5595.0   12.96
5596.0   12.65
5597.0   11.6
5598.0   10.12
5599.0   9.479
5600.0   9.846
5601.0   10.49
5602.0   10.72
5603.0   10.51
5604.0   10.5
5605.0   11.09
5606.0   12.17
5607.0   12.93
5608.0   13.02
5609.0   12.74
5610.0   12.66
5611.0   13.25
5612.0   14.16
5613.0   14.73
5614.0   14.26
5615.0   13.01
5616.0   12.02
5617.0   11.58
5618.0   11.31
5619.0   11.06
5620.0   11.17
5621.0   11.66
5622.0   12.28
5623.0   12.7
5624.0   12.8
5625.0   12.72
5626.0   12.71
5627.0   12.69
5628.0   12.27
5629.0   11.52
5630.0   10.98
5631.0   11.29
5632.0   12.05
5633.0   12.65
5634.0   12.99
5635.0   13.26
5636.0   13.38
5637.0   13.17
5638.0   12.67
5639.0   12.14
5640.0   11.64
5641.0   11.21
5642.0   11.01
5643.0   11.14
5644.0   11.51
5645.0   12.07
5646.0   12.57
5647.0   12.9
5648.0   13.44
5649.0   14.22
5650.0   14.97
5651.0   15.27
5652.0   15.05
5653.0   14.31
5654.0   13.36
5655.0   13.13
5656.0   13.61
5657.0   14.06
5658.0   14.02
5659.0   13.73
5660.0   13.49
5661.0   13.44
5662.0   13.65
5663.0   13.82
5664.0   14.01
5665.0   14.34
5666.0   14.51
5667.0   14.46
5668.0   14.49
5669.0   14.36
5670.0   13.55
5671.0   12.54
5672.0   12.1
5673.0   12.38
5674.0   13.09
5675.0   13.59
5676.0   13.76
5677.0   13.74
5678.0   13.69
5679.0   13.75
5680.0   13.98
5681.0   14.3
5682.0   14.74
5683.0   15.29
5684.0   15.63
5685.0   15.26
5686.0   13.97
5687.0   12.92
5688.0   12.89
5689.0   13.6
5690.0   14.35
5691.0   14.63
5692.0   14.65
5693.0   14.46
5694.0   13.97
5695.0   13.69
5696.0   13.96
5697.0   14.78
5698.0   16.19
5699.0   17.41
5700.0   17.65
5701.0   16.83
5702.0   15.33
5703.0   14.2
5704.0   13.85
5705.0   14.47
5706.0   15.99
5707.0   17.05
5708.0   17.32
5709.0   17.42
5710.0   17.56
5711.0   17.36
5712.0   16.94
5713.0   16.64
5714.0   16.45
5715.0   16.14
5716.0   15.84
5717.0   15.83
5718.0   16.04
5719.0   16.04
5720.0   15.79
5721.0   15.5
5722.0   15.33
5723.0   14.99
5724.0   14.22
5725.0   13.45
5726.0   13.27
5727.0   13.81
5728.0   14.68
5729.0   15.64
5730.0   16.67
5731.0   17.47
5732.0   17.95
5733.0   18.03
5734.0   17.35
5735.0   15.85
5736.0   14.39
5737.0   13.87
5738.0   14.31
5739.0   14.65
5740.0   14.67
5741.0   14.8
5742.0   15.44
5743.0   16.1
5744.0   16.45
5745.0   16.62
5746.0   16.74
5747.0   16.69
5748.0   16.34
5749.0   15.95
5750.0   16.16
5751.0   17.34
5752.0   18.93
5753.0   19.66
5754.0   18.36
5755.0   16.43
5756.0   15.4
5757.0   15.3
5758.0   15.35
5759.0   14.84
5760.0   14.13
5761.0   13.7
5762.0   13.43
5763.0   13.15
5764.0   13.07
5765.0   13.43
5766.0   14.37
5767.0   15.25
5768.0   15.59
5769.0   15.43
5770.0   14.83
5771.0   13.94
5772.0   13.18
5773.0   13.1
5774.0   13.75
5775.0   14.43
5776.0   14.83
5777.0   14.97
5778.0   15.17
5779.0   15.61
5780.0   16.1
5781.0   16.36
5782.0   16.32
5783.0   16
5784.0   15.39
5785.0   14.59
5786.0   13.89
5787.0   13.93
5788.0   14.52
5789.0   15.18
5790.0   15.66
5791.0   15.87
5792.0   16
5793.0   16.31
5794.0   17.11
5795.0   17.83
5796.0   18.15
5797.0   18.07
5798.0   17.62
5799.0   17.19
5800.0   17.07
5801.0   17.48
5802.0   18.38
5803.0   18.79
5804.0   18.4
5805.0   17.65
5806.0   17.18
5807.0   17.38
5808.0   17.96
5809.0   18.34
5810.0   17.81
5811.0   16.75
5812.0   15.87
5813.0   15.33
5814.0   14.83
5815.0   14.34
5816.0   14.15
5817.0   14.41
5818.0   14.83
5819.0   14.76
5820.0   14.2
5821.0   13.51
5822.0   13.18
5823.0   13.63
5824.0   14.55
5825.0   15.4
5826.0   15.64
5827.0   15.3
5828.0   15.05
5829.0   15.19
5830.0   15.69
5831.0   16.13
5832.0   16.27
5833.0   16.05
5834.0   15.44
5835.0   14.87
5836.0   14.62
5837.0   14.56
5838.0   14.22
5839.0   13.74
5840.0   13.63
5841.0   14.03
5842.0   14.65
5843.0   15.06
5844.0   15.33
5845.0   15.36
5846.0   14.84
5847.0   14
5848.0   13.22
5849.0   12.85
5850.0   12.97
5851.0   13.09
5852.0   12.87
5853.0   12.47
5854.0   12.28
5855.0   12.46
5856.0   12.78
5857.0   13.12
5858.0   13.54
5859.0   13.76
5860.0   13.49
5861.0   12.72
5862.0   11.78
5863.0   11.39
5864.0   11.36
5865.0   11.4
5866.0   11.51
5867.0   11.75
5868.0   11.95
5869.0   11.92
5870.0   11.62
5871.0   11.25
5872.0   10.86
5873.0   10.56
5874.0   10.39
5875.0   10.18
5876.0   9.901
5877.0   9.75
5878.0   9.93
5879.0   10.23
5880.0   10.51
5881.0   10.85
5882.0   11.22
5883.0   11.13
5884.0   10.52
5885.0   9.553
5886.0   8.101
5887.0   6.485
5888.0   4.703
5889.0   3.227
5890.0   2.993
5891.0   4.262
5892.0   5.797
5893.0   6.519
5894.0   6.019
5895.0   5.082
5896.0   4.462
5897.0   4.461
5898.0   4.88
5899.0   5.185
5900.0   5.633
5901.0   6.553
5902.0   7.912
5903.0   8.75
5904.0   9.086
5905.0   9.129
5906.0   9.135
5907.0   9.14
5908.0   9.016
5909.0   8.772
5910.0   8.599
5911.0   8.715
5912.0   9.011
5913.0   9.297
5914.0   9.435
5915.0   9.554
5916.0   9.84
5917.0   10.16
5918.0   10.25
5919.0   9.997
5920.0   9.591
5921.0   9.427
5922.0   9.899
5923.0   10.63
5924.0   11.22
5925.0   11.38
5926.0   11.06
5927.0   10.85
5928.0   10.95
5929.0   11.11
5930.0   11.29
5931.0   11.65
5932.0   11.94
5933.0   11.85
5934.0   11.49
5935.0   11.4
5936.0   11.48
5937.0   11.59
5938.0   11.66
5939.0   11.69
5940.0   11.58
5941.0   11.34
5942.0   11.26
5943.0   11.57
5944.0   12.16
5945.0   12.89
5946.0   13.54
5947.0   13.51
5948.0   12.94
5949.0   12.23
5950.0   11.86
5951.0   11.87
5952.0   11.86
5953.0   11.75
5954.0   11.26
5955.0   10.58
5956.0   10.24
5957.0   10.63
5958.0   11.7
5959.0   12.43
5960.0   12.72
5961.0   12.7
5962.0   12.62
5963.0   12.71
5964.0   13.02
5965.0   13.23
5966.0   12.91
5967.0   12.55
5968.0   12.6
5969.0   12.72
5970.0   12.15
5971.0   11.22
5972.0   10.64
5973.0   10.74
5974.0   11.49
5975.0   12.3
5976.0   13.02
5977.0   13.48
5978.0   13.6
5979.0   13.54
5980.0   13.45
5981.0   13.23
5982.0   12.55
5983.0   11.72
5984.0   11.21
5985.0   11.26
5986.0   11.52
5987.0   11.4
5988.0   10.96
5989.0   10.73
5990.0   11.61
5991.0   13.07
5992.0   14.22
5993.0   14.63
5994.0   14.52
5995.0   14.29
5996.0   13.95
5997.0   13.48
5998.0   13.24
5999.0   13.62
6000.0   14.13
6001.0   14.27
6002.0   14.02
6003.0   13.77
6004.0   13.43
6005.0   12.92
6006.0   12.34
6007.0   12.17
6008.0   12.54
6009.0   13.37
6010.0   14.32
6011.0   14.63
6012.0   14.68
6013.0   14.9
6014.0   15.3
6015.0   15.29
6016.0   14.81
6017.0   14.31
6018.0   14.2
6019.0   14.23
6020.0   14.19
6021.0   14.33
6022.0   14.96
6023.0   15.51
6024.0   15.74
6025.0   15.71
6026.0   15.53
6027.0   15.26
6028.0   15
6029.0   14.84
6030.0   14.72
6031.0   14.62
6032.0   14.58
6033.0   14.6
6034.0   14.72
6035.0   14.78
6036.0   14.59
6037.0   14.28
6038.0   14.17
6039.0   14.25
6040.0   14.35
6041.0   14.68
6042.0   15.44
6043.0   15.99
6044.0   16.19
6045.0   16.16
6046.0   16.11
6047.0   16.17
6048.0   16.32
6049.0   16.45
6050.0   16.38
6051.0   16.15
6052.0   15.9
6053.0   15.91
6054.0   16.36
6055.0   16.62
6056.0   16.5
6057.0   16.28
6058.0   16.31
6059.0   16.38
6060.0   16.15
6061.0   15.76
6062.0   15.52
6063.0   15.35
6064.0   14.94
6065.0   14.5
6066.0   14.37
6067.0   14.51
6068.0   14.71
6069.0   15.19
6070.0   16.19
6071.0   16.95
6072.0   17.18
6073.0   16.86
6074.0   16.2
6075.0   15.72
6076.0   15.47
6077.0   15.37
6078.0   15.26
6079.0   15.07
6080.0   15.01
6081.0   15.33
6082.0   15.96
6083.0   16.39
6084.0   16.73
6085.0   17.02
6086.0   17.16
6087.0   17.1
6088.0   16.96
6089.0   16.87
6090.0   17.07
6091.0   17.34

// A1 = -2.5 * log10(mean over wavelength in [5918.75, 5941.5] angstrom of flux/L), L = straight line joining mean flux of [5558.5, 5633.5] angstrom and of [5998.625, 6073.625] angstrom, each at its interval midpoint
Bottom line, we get 0.30 mag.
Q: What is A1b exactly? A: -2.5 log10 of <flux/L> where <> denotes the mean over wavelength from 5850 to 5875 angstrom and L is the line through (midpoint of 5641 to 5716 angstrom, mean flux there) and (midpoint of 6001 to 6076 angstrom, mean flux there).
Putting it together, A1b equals 0.22 mag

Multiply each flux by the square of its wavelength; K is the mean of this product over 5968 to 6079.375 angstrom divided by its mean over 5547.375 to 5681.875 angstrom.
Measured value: 1.3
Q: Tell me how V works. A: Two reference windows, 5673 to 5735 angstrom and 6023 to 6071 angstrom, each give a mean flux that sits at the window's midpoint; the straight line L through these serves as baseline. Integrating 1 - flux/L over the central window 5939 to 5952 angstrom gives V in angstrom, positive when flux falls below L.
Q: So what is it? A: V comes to 2.7 angstrom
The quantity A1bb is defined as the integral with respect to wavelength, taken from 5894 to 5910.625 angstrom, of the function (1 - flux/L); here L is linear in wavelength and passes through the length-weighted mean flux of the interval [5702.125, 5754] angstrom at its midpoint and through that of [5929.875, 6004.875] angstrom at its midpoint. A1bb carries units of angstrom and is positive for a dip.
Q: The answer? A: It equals 7.6 angstrom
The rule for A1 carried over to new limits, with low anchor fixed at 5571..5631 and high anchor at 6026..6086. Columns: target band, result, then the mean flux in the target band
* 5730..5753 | -0.172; 16.3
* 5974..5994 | 0.210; 12.5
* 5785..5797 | -0.126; 15.9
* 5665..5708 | -0.067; 14.5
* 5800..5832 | -0.116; 15.9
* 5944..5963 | 0.236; 12.1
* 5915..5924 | 0.427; 10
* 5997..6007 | 0.139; 13.5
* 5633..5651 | 0.056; 12.7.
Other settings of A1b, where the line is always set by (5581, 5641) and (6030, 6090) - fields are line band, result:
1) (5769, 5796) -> -0.12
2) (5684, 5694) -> -0.10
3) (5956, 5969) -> 0.21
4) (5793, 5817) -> -0.23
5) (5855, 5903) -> 0.48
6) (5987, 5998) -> 0.16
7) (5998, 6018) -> 0.10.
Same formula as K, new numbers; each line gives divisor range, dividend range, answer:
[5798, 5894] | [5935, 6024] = 1.02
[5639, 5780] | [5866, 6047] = 0.86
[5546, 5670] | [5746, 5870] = 1.22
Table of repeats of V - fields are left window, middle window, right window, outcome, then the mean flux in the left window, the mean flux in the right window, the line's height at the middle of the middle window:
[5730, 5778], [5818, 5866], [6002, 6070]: 4.28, 15.5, 15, 15.3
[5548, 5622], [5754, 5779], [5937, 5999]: -3.35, 13.3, 12.3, 12.8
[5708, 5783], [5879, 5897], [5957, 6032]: 9.00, 15.6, 13.4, 14.3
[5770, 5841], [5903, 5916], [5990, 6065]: 5.25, 15.6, 14.8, 15.2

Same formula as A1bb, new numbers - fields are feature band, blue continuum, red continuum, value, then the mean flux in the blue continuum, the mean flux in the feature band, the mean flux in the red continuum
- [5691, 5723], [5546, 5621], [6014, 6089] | -4.4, 13.3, 15.8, 15.5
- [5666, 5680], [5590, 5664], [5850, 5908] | -1.8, 12.5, 13.6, 9.53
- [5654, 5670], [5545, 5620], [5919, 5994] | -1.1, 13.4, 13.9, 11.9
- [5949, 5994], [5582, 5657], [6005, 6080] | 7.8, 12.5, 12.2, 15.2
